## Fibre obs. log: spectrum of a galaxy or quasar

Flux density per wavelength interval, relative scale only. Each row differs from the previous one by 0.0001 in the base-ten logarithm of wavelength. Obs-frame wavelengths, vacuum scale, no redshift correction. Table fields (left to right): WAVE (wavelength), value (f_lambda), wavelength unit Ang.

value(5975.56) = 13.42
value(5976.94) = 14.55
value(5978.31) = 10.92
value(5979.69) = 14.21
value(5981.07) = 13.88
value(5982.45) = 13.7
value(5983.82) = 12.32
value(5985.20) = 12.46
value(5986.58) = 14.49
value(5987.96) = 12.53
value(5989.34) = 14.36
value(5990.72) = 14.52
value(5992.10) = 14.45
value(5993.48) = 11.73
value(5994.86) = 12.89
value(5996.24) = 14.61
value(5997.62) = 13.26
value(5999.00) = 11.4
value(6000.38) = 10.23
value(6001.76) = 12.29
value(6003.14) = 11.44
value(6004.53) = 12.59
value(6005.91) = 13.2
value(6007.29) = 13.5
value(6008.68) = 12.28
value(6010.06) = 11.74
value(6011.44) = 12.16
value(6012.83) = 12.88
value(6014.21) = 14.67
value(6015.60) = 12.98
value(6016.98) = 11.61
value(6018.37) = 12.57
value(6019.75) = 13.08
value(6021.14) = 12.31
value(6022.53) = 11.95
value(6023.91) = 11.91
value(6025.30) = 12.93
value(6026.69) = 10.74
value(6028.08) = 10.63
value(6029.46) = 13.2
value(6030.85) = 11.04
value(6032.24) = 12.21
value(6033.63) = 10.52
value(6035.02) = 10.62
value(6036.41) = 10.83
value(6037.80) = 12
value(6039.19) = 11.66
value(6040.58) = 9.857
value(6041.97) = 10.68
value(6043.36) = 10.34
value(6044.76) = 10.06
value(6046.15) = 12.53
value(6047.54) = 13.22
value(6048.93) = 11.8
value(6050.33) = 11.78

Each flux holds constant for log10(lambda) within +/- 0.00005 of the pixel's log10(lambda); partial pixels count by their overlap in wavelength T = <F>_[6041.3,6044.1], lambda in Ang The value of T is 10.5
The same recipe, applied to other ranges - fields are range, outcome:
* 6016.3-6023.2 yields 12.3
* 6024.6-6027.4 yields 11.8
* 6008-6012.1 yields 12.1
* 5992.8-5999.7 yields 12.8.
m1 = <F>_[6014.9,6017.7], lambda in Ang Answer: 12.3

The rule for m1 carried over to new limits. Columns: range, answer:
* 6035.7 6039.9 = 11.5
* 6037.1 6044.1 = 10.9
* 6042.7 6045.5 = 10.2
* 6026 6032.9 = 11.6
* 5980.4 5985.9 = 13.1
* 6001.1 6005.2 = 12.1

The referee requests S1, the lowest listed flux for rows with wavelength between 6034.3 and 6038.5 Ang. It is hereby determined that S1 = 10.62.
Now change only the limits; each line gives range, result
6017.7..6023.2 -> 11.95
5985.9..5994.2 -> 11.73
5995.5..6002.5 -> 10.23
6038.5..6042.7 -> 9.857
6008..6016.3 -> 11.74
